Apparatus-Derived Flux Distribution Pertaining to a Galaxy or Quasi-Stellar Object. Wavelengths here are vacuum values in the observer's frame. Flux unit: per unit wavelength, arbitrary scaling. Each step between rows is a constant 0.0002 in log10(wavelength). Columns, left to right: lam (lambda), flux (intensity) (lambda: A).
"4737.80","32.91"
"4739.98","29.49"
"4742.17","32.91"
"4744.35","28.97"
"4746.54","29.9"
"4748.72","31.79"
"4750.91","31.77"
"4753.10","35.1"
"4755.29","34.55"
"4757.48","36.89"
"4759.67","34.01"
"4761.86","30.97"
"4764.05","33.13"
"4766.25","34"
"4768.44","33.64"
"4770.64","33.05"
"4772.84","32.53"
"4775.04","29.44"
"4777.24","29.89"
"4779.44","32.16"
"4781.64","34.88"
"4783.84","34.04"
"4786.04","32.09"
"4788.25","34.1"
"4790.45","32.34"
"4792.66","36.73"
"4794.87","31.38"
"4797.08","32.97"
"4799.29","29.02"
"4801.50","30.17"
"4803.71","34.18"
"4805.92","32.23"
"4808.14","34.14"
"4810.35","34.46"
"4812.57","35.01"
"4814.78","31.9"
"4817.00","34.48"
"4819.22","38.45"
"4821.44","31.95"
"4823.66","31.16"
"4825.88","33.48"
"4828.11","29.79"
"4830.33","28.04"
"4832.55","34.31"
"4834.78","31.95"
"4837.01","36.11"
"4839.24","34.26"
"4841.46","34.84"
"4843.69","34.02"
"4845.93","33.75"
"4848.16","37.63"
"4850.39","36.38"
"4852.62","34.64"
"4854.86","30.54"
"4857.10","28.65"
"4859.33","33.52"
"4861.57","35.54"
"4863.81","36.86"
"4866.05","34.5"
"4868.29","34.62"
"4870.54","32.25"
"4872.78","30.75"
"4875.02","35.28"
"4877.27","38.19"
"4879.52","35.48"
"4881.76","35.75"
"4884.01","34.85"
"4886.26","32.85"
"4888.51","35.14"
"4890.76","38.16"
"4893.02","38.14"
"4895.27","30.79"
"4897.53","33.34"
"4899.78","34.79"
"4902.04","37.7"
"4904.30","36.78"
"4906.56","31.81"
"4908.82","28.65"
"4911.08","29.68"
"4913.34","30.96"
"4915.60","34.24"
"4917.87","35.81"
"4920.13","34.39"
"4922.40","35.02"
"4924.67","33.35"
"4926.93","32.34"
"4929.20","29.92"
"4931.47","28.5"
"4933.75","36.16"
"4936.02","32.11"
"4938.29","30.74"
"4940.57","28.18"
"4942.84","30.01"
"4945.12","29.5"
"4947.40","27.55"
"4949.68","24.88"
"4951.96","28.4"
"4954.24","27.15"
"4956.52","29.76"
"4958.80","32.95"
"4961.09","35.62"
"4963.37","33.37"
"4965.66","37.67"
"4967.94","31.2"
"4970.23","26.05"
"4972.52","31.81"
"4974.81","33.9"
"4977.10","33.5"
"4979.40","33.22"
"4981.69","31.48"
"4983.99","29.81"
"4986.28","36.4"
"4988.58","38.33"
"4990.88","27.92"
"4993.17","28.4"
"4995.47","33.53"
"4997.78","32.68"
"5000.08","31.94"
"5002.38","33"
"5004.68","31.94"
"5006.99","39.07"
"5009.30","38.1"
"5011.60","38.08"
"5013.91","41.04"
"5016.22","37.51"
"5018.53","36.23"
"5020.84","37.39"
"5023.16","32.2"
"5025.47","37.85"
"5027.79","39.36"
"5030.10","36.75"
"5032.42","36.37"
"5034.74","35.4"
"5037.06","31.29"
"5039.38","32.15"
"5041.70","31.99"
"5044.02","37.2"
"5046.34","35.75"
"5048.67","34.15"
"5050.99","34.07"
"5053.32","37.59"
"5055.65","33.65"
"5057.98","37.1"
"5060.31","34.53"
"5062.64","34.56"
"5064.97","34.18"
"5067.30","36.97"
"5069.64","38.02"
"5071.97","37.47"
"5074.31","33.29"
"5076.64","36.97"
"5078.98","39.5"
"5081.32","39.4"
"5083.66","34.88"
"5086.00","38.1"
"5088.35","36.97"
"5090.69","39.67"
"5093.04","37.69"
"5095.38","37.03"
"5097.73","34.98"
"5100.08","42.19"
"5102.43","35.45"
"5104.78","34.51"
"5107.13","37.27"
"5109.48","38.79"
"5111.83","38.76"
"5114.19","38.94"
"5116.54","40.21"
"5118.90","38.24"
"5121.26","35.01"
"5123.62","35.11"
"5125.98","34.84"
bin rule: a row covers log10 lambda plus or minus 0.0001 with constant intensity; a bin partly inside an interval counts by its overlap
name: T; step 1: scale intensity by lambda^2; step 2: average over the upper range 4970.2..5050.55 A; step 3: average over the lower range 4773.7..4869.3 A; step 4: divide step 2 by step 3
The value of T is 1.12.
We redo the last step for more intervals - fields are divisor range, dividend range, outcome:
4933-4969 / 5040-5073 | 1.20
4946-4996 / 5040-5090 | 1.19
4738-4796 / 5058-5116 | 1.29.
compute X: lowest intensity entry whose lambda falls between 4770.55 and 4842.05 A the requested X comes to 28.04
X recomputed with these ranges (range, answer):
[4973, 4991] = 27.92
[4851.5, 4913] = 28.65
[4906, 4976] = 24.88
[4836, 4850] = 33.75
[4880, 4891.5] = 32.85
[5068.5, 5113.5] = 33.29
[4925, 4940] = 28.5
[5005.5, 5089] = 31.29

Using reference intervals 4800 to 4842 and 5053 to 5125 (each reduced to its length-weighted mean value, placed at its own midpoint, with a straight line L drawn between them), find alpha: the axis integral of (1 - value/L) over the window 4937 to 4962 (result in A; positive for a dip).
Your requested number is 3.9 A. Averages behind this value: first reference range 33.2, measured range 29.5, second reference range 37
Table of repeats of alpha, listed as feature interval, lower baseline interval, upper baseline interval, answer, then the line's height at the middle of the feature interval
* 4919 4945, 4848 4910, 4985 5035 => 2.2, 34.8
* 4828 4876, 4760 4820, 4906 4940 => -1.5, 32.6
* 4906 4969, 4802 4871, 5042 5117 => 6.4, 35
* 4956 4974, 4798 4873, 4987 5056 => 1.1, 34.5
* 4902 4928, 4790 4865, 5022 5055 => 0.7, 34.1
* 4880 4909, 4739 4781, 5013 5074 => -0.7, 34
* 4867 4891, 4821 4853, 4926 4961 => -1.9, 32.1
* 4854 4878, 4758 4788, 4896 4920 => -0.4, 33.2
